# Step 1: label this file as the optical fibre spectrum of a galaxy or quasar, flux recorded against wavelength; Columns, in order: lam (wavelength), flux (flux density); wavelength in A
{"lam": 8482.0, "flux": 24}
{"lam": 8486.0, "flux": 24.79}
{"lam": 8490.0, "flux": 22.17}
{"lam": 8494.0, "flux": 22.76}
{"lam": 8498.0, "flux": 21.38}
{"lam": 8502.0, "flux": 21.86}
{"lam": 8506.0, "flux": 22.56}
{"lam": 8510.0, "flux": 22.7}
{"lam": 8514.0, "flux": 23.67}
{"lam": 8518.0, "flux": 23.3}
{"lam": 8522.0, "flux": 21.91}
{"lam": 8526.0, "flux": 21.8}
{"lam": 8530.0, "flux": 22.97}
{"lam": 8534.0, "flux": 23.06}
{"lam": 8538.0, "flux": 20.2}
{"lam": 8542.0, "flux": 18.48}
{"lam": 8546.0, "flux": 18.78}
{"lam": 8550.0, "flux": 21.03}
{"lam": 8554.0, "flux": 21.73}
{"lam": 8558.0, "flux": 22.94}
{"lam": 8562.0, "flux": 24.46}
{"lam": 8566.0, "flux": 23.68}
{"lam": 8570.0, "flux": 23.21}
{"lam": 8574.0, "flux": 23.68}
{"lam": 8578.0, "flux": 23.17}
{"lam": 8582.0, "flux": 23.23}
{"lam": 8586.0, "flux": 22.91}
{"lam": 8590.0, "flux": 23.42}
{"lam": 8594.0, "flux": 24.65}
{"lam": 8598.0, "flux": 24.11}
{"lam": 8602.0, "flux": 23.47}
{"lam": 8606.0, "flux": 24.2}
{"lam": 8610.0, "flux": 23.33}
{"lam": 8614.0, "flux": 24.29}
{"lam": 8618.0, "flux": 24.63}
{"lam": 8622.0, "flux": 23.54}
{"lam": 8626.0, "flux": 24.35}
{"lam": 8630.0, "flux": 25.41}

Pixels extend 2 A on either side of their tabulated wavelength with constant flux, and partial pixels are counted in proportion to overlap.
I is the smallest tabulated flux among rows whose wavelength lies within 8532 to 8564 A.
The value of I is 18.48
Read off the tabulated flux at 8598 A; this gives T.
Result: 24.11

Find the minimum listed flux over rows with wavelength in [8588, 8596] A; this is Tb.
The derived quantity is 23.42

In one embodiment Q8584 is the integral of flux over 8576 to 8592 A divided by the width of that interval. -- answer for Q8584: 23.2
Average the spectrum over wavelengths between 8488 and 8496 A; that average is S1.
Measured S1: 22.5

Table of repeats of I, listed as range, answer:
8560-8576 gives 23.21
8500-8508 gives 21.86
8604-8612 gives 23.33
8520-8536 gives 21.8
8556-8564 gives 22.94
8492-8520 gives 21.38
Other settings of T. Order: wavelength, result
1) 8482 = 24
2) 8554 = 21.73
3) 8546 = 18.78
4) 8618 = 24.63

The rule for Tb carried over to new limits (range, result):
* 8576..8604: 22.91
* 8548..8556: 21.03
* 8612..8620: 24.29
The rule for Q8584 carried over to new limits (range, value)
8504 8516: 23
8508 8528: 22.7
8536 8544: 19.3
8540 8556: 20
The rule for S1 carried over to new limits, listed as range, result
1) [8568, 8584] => 23.3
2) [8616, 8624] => 24.1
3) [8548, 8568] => 22.8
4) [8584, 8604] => 23.7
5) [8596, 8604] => 23.8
